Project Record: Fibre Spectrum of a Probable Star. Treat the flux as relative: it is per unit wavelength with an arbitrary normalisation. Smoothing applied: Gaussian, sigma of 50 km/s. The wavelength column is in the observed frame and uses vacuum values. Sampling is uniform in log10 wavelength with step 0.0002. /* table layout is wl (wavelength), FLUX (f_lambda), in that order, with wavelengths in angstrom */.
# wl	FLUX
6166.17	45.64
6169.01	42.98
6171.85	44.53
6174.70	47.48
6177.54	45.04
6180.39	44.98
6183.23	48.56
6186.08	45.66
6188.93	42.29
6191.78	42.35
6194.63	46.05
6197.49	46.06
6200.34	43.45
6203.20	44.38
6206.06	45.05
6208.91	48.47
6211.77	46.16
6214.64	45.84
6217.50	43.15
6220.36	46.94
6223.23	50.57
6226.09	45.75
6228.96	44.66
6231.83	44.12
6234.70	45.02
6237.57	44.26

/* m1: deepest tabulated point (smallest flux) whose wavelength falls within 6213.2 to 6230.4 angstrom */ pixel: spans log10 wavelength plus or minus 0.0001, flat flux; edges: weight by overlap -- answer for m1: 43.15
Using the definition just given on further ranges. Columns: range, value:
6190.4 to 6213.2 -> 42.35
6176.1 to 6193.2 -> 42.29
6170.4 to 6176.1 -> 44.53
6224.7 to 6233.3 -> 44.12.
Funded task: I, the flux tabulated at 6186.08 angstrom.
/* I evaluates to 45.66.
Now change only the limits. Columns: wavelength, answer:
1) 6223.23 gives 50.57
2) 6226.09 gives 45.75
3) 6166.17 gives 45.64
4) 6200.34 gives 43.45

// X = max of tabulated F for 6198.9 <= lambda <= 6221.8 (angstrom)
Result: 48.47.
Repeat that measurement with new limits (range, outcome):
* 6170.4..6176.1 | 47.48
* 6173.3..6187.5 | 48.56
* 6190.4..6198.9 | 46.06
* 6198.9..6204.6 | 44.38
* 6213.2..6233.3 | 50.57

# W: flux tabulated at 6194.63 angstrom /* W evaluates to 46.05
